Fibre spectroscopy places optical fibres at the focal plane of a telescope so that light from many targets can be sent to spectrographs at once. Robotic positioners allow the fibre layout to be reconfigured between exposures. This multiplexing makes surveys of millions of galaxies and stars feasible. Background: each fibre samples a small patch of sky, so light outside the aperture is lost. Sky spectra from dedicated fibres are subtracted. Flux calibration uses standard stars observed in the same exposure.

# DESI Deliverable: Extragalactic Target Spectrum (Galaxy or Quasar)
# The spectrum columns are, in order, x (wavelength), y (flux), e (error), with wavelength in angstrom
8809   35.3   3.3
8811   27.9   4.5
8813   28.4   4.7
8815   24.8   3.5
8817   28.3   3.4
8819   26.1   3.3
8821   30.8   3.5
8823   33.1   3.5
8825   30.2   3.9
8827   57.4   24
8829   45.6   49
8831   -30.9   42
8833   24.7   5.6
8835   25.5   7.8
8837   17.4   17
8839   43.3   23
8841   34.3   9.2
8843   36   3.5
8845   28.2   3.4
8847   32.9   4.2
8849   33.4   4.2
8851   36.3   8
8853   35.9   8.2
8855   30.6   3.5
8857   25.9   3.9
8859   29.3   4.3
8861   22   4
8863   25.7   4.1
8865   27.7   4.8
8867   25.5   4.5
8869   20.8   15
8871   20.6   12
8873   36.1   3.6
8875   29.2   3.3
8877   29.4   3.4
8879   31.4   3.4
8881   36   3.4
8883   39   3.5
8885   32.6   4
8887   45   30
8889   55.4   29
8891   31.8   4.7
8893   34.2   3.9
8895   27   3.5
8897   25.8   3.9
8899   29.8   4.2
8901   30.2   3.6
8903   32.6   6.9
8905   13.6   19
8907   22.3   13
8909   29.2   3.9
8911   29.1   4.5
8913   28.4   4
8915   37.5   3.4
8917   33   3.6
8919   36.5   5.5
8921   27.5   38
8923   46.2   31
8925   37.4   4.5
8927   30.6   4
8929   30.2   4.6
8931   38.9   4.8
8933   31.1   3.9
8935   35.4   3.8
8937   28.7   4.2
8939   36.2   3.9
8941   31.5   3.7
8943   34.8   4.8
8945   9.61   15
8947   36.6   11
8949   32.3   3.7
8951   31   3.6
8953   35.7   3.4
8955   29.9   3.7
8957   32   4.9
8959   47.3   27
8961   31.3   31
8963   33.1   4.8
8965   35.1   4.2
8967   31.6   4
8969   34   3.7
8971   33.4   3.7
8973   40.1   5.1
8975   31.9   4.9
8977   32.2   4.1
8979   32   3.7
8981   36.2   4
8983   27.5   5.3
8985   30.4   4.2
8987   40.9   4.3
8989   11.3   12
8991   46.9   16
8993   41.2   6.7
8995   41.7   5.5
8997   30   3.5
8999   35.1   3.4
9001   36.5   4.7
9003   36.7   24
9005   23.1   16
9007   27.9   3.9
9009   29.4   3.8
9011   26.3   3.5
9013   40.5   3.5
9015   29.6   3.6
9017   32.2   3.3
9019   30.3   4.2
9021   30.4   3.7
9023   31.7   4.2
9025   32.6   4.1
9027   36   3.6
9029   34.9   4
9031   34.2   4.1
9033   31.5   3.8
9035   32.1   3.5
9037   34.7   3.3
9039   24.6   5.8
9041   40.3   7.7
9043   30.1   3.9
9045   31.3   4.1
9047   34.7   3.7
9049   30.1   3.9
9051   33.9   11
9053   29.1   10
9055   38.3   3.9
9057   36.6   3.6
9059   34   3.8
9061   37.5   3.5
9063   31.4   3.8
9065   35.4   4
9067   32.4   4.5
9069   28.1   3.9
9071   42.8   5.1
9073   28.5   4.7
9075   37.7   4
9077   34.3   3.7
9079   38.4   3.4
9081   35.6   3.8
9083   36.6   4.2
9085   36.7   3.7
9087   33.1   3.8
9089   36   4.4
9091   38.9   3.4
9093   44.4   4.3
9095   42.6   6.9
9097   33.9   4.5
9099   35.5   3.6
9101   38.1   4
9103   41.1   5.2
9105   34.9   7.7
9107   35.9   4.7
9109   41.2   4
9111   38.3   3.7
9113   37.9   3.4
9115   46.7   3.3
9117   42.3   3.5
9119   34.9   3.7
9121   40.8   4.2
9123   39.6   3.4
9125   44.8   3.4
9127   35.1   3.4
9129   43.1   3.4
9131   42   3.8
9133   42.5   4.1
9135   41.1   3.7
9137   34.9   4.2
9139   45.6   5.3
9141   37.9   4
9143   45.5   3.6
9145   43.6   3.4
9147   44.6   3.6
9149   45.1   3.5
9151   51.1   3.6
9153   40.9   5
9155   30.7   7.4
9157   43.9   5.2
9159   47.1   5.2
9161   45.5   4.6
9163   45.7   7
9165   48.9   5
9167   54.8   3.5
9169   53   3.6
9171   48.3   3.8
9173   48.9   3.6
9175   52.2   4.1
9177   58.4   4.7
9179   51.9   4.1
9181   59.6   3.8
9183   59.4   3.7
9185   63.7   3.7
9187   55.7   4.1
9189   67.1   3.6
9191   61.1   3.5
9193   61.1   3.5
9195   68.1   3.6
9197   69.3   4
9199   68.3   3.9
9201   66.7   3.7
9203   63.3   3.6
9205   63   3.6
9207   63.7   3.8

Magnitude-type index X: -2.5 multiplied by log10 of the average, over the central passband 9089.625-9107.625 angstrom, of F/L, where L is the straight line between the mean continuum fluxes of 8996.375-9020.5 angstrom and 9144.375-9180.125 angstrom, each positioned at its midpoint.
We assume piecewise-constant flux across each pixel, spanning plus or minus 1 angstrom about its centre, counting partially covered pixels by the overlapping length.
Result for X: 0.07 mag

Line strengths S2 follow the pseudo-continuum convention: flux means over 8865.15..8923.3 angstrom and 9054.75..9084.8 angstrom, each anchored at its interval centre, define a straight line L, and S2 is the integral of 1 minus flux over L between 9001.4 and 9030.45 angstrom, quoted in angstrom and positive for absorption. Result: 2.0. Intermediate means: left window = 31.3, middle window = 31.7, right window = 35.1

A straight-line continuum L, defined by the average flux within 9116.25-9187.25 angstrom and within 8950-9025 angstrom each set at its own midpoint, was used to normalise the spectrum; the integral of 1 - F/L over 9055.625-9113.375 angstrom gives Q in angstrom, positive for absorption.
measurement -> 6.1 angstrom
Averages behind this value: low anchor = 33.1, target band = 36.5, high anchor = 46.1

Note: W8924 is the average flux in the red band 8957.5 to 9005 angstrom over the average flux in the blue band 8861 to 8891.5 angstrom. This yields 1.07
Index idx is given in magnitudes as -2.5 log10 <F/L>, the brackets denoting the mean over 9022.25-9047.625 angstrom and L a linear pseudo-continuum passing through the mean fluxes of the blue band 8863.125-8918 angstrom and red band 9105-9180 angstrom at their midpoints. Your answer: 0.16 mag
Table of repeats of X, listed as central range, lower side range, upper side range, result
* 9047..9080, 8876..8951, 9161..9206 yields 0.34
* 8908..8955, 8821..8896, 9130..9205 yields 0.10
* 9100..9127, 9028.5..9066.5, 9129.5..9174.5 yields 0.03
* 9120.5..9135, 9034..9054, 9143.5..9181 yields 0.05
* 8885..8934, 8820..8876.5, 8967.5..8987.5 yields -0.05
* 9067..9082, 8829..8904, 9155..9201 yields 0.33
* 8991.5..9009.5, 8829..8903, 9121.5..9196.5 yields 0.13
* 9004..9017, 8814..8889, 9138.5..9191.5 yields 0.33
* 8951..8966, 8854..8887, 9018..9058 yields -0.11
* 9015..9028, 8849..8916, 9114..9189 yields 0.21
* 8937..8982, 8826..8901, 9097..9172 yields 0.05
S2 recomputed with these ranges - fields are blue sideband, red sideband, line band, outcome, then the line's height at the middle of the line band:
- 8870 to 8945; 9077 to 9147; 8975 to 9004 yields 0.8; 35.1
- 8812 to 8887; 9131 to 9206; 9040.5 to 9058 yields 4.0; 43.6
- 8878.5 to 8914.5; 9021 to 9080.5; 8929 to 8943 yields -0.5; 32.4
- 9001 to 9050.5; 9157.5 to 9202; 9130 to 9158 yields 4.9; 51.1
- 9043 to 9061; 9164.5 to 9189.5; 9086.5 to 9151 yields 7.0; 45.2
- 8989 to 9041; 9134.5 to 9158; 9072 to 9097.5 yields 0.7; 37.8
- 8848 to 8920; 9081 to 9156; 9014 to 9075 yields 6.5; 37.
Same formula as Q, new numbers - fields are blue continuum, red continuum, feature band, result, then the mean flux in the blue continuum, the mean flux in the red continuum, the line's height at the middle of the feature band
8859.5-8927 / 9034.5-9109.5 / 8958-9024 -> 0.2 angstrom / 31.1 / 35.3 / 33.4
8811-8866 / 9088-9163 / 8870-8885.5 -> -0.6 angstrom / 29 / 40.8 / 30.6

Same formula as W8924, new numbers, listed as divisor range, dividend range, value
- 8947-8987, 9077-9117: 1.13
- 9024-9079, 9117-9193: 1.41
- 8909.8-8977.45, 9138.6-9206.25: 1.60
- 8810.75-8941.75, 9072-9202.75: 1.48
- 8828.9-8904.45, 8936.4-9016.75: 1.11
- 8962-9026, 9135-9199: 1.56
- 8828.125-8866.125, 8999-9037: 1.17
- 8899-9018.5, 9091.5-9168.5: 1.29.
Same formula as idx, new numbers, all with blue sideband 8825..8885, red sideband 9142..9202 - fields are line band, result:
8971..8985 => 0.168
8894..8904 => 0.127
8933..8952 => 0.171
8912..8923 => 0.009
